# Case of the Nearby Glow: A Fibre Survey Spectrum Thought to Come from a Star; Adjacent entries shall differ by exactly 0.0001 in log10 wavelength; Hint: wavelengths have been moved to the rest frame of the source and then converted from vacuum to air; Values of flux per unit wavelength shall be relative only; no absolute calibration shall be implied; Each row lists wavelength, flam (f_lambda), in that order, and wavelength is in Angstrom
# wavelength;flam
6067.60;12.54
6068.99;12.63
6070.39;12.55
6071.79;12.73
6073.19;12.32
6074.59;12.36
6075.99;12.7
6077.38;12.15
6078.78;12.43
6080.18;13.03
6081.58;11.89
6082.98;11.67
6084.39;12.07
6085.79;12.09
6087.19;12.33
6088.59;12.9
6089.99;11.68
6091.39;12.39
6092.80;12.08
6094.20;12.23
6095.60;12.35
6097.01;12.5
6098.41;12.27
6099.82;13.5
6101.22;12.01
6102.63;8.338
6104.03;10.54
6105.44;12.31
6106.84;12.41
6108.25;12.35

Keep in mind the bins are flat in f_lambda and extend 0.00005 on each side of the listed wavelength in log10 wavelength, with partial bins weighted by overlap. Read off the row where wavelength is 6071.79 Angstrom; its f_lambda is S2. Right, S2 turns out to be 12.73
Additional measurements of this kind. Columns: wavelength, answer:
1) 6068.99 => 12.63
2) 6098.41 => 12.27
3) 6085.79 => 12.09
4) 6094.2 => 12.23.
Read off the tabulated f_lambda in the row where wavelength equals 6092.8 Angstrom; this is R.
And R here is 12.08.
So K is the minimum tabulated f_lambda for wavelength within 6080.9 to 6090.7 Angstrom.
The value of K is 11.67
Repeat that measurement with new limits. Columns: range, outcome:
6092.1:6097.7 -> 12.08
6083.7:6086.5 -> 12.07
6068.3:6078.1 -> 12.15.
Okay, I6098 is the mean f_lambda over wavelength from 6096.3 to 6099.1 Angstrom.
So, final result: 12.4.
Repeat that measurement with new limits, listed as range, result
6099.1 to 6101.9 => 12.8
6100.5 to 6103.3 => 10.2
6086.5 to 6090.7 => 12.3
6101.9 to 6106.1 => 10.4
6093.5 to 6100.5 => 12.6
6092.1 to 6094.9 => 12.2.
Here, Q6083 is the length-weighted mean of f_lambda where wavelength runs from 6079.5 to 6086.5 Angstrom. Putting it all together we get 12.1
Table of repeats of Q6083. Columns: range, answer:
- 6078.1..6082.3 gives 12.4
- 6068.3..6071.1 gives 12.6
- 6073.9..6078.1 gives 12.4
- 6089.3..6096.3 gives 12.1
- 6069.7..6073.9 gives 12.5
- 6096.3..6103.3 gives 11.7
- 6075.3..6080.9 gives 12.6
